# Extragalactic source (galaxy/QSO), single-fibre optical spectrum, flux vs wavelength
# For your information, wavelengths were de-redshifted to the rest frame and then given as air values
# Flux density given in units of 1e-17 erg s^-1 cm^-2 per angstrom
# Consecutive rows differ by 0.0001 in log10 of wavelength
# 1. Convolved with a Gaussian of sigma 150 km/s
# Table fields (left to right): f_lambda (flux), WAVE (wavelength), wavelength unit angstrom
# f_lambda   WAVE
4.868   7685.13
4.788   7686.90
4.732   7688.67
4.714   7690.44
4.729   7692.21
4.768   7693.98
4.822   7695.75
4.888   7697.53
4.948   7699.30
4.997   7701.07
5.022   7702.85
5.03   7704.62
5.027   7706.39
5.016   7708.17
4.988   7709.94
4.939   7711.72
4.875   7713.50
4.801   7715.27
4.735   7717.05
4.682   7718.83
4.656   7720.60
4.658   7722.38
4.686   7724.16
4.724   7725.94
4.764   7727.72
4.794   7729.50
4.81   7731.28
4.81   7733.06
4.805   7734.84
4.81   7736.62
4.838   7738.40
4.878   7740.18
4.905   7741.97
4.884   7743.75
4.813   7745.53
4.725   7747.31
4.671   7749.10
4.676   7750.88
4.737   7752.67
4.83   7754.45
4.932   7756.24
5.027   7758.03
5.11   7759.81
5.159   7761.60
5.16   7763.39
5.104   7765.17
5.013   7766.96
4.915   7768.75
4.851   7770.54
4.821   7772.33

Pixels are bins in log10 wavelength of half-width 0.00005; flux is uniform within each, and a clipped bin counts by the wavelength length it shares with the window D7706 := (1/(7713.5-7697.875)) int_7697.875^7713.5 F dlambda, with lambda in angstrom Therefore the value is 4.98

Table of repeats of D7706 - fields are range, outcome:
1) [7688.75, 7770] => 4.86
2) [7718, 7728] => 4.69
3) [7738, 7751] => 4.81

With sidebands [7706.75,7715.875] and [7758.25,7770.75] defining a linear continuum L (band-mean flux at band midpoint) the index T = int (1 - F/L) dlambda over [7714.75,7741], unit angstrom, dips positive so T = 1.10 angstrom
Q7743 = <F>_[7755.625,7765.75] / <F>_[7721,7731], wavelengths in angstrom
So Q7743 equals 1.08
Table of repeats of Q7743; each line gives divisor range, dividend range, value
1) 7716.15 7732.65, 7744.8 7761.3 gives 1.03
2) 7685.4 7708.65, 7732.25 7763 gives 1.00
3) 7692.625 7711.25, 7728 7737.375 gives 0.97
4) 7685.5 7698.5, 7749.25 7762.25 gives 1.03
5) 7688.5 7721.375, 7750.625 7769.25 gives 1.02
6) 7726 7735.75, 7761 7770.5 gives 1.05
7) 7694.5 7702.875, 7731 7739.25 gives 0.98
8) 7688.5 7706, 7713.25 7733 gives 0.97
